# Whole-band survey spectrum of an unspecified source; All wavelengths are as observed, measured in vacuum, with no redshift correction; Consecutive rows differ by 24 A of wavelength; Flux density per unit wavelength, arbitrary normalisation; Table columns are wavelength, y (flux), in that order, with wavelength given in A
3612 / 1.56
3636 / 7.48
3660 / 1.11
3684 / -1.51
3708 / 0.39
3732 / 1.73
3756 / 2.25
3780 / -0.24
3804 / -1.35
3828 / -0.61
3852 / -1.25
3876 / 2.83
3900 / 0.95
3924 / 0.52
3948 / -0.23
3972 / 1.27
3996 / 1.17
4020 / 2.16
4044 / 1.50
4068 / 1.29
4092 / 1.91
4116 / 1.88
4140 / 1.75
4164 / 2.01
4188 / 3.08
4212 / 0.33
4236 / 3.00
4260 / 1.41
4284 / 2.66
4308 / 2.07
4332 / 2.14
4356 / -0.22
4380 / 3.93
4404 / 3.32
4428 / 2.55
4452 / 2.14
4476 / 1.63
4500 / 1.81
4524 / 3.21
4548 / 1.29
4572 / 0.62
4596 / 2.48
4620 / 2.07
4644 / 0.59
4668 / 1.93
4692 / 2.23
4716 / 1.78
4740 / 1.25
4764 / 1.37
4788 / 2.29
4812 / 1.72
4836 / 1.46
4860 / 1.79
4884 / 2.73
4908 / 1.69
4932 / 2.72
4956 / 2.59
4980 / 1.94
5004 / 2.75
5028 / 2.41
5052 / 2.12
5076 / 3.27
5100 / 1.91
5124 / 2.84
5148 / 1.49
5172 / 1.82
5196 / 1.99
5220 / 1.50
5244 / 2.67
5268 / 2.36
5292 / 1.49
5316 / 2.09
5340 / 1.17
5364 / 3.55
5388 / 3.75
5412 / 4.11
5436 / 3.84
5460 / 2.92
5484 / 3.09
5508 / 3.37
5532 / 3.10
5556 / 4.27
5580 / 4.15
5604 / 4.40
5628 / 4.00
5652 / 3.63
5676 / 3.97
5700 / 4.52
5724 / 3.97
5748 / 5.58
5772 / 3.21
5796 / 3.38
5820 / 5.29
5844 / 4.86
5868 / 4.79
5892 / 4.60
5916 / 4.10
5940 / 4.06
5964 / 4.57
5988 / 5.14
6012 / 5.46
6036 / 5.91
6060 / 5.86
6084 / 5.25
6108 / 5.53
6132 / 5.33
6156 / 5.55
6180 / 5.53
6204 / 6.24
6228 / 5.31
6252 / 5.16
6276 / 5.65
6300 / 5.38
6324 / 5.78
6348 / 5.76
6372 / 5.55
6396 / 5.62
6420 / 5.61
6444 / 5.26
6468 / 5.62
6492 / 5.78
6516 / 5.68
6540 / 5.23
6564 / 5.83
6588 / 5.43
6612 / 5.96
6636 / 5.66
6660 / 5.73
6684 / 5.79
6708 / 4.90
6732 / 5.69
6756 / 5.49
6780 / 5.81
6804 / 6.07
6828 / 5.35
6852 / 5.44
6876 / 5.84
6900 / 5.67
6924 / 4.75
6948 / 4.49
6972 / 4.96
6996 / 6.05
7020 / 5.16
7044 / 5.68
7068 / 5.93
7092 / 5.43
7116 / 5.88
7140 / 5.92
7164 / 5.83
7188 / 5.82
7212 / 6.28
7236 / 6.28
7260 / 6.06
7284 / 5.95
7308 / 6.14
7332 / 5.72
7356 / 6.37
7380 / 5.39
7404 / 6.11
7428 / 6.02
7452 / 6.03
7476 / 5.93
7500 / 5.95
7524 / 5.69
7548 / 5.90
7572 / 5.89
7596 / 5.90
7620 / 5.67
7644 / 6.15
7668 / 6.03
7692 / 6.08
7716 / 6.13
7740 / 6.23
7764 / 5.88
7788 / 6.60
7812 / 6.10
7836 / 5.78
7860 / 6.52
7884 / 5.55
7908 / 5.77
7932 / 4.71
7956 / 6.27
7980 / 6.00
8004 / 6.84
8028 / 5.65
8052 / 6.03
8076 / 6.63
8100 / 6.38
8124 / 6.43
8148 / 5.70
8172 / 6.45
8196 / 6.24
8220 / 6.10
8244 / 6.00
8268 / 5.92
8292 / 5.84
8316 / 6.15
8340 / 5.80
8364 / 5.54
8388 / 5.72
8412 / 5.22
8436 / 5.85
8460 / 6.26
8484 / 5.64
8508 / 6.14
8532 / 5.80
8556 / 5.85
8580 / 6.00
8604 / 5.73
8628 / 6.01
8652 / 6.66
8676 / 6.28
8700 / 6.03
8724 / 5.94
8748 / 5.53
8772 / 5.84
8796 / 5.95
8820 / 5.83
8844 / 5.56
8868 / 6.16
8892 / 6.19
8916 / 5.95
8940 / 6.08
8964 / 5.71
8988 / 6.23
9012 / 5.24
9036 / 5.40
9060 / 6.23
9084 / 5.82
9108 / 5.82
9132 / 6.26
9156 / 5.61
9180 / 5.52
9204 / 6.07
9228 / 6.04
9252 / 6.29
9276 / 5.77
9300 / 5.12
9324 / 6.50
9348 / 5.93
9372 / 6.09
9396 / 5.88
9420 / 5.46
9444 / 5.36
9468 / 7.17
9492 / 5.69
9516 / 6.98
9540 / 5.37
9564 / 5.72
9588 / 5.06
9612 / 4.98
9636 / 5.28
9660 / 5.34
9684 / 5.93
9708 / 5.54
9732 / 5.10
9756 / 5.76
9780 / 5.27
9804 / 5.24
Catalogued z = 0.346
